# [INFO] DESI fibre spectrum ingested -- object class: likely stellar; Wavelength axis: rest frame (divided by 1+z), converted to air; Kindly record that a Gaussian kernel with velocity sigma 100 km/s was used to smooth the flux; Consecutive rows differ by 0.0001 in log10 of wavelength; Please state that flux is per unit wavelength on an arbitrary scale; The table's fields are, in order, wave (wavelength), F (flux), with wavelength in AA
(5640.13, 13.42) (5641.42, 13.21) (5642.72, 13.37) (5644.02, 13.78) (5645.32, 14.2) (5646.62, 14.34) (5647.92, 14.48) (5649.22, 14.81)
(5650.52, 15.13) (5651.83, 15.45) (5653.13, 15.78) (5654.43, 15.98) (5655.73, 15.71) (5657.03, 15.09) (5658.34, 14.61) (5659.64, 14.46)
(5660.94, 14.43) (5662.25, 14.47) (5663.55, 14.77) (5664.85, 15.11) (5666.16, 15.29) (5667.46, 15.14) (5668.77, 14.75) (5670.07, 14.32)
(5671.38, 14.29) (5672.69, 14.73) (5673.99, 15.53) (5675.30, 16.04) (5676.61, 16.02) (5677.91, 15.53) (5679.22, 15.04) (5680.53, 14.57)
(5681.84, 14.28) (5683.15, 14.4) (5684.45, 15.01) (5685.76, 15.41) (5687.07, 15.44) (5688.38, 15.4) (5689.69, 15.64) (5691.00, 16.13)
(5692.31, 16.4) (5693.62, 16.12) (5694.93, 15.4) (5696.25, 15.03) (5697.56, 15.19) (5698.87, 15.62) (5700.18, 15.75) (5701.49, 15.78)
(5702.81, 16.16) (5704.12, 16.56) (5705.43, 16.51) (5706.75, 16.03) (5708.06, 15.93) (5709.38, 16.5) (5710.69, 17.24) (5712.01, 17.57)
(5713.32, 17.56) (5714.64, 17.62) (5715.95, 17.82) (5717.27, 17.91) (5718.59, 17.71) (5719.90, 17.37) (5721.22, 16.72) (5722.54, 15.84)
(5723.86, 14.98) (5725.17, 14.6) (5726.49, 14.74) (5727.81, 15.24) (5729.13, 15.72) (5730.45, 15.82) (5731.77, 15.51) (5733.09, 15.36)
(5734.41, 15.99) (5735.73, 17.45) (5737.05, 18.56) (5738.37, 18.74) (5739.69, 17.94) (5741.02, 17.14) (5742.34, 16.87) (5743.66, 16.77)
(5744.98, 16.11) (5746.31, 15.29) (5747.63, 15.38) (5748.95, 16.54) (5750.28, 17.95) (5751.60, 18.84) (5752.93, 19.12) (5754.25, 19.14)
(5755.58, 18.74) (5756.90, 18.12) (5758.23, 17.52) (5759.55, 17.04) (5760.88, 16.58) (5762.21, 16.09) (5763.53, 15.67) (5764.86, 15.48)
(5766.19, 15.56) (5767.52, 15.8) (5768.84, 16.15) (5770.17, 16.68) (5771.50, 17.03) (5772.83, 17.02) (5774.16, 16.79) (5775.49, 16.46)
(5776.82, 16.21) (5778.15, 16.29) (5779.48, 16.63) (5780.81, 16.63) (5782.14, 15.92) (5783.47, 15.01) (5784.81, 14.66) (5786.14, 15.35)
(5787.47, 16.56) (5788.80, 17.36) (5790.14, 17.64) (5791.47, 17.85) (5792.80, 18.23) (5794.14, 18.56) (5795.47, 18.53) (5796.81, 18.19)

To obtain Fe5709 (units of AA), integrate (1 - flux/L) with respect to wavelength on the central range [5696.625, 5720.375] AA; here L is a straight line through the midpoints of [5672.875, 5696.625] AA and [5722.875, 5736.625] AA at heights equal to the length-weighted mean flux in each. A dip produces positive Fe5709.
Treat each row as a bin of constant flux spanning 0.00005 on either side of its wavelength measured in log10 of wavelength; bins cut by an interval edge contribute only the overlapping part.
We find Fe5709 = -1.8 AA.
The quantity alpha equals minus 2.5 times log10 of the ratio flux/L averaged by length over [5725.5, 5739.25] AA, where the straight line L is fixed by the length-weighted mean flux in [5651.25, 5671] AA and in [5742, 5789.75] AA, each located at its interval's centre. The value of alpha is -0.01 mag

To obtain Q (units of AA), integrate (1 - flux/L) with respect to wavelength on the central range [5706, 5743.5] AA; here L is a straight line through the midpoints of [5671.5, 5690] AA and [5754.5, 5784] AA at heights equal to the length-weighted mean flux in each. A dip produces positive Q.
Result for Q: -1.9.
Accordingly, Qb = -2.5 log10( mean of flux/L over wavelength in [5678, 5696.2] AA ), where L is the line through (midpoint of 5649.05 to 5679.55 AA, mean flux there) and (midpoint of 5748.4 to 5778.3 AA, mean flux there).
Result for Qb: 0.02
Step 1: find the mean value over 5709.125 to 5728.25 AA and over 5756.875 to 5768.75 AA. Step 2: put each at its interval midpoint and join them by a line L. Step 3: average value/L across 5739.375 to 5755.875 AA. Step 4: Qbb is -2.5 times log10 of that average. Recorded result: -0.057 mag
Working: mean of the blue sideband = 16.6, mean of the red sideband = 16.3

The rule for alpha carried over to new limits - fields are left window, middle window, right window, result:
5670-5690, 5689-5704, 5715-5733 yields -0.019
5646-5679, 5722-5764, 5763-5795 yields -0.045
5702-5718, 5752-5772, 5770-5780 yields -0.020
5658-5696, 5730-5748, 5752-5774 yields -0.012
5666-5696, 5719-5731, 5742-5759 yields 0.061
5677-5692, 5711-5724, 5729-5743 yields -0.060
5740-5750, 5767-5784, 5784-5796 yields 0.035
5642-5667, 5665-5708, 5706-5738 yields 0.013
